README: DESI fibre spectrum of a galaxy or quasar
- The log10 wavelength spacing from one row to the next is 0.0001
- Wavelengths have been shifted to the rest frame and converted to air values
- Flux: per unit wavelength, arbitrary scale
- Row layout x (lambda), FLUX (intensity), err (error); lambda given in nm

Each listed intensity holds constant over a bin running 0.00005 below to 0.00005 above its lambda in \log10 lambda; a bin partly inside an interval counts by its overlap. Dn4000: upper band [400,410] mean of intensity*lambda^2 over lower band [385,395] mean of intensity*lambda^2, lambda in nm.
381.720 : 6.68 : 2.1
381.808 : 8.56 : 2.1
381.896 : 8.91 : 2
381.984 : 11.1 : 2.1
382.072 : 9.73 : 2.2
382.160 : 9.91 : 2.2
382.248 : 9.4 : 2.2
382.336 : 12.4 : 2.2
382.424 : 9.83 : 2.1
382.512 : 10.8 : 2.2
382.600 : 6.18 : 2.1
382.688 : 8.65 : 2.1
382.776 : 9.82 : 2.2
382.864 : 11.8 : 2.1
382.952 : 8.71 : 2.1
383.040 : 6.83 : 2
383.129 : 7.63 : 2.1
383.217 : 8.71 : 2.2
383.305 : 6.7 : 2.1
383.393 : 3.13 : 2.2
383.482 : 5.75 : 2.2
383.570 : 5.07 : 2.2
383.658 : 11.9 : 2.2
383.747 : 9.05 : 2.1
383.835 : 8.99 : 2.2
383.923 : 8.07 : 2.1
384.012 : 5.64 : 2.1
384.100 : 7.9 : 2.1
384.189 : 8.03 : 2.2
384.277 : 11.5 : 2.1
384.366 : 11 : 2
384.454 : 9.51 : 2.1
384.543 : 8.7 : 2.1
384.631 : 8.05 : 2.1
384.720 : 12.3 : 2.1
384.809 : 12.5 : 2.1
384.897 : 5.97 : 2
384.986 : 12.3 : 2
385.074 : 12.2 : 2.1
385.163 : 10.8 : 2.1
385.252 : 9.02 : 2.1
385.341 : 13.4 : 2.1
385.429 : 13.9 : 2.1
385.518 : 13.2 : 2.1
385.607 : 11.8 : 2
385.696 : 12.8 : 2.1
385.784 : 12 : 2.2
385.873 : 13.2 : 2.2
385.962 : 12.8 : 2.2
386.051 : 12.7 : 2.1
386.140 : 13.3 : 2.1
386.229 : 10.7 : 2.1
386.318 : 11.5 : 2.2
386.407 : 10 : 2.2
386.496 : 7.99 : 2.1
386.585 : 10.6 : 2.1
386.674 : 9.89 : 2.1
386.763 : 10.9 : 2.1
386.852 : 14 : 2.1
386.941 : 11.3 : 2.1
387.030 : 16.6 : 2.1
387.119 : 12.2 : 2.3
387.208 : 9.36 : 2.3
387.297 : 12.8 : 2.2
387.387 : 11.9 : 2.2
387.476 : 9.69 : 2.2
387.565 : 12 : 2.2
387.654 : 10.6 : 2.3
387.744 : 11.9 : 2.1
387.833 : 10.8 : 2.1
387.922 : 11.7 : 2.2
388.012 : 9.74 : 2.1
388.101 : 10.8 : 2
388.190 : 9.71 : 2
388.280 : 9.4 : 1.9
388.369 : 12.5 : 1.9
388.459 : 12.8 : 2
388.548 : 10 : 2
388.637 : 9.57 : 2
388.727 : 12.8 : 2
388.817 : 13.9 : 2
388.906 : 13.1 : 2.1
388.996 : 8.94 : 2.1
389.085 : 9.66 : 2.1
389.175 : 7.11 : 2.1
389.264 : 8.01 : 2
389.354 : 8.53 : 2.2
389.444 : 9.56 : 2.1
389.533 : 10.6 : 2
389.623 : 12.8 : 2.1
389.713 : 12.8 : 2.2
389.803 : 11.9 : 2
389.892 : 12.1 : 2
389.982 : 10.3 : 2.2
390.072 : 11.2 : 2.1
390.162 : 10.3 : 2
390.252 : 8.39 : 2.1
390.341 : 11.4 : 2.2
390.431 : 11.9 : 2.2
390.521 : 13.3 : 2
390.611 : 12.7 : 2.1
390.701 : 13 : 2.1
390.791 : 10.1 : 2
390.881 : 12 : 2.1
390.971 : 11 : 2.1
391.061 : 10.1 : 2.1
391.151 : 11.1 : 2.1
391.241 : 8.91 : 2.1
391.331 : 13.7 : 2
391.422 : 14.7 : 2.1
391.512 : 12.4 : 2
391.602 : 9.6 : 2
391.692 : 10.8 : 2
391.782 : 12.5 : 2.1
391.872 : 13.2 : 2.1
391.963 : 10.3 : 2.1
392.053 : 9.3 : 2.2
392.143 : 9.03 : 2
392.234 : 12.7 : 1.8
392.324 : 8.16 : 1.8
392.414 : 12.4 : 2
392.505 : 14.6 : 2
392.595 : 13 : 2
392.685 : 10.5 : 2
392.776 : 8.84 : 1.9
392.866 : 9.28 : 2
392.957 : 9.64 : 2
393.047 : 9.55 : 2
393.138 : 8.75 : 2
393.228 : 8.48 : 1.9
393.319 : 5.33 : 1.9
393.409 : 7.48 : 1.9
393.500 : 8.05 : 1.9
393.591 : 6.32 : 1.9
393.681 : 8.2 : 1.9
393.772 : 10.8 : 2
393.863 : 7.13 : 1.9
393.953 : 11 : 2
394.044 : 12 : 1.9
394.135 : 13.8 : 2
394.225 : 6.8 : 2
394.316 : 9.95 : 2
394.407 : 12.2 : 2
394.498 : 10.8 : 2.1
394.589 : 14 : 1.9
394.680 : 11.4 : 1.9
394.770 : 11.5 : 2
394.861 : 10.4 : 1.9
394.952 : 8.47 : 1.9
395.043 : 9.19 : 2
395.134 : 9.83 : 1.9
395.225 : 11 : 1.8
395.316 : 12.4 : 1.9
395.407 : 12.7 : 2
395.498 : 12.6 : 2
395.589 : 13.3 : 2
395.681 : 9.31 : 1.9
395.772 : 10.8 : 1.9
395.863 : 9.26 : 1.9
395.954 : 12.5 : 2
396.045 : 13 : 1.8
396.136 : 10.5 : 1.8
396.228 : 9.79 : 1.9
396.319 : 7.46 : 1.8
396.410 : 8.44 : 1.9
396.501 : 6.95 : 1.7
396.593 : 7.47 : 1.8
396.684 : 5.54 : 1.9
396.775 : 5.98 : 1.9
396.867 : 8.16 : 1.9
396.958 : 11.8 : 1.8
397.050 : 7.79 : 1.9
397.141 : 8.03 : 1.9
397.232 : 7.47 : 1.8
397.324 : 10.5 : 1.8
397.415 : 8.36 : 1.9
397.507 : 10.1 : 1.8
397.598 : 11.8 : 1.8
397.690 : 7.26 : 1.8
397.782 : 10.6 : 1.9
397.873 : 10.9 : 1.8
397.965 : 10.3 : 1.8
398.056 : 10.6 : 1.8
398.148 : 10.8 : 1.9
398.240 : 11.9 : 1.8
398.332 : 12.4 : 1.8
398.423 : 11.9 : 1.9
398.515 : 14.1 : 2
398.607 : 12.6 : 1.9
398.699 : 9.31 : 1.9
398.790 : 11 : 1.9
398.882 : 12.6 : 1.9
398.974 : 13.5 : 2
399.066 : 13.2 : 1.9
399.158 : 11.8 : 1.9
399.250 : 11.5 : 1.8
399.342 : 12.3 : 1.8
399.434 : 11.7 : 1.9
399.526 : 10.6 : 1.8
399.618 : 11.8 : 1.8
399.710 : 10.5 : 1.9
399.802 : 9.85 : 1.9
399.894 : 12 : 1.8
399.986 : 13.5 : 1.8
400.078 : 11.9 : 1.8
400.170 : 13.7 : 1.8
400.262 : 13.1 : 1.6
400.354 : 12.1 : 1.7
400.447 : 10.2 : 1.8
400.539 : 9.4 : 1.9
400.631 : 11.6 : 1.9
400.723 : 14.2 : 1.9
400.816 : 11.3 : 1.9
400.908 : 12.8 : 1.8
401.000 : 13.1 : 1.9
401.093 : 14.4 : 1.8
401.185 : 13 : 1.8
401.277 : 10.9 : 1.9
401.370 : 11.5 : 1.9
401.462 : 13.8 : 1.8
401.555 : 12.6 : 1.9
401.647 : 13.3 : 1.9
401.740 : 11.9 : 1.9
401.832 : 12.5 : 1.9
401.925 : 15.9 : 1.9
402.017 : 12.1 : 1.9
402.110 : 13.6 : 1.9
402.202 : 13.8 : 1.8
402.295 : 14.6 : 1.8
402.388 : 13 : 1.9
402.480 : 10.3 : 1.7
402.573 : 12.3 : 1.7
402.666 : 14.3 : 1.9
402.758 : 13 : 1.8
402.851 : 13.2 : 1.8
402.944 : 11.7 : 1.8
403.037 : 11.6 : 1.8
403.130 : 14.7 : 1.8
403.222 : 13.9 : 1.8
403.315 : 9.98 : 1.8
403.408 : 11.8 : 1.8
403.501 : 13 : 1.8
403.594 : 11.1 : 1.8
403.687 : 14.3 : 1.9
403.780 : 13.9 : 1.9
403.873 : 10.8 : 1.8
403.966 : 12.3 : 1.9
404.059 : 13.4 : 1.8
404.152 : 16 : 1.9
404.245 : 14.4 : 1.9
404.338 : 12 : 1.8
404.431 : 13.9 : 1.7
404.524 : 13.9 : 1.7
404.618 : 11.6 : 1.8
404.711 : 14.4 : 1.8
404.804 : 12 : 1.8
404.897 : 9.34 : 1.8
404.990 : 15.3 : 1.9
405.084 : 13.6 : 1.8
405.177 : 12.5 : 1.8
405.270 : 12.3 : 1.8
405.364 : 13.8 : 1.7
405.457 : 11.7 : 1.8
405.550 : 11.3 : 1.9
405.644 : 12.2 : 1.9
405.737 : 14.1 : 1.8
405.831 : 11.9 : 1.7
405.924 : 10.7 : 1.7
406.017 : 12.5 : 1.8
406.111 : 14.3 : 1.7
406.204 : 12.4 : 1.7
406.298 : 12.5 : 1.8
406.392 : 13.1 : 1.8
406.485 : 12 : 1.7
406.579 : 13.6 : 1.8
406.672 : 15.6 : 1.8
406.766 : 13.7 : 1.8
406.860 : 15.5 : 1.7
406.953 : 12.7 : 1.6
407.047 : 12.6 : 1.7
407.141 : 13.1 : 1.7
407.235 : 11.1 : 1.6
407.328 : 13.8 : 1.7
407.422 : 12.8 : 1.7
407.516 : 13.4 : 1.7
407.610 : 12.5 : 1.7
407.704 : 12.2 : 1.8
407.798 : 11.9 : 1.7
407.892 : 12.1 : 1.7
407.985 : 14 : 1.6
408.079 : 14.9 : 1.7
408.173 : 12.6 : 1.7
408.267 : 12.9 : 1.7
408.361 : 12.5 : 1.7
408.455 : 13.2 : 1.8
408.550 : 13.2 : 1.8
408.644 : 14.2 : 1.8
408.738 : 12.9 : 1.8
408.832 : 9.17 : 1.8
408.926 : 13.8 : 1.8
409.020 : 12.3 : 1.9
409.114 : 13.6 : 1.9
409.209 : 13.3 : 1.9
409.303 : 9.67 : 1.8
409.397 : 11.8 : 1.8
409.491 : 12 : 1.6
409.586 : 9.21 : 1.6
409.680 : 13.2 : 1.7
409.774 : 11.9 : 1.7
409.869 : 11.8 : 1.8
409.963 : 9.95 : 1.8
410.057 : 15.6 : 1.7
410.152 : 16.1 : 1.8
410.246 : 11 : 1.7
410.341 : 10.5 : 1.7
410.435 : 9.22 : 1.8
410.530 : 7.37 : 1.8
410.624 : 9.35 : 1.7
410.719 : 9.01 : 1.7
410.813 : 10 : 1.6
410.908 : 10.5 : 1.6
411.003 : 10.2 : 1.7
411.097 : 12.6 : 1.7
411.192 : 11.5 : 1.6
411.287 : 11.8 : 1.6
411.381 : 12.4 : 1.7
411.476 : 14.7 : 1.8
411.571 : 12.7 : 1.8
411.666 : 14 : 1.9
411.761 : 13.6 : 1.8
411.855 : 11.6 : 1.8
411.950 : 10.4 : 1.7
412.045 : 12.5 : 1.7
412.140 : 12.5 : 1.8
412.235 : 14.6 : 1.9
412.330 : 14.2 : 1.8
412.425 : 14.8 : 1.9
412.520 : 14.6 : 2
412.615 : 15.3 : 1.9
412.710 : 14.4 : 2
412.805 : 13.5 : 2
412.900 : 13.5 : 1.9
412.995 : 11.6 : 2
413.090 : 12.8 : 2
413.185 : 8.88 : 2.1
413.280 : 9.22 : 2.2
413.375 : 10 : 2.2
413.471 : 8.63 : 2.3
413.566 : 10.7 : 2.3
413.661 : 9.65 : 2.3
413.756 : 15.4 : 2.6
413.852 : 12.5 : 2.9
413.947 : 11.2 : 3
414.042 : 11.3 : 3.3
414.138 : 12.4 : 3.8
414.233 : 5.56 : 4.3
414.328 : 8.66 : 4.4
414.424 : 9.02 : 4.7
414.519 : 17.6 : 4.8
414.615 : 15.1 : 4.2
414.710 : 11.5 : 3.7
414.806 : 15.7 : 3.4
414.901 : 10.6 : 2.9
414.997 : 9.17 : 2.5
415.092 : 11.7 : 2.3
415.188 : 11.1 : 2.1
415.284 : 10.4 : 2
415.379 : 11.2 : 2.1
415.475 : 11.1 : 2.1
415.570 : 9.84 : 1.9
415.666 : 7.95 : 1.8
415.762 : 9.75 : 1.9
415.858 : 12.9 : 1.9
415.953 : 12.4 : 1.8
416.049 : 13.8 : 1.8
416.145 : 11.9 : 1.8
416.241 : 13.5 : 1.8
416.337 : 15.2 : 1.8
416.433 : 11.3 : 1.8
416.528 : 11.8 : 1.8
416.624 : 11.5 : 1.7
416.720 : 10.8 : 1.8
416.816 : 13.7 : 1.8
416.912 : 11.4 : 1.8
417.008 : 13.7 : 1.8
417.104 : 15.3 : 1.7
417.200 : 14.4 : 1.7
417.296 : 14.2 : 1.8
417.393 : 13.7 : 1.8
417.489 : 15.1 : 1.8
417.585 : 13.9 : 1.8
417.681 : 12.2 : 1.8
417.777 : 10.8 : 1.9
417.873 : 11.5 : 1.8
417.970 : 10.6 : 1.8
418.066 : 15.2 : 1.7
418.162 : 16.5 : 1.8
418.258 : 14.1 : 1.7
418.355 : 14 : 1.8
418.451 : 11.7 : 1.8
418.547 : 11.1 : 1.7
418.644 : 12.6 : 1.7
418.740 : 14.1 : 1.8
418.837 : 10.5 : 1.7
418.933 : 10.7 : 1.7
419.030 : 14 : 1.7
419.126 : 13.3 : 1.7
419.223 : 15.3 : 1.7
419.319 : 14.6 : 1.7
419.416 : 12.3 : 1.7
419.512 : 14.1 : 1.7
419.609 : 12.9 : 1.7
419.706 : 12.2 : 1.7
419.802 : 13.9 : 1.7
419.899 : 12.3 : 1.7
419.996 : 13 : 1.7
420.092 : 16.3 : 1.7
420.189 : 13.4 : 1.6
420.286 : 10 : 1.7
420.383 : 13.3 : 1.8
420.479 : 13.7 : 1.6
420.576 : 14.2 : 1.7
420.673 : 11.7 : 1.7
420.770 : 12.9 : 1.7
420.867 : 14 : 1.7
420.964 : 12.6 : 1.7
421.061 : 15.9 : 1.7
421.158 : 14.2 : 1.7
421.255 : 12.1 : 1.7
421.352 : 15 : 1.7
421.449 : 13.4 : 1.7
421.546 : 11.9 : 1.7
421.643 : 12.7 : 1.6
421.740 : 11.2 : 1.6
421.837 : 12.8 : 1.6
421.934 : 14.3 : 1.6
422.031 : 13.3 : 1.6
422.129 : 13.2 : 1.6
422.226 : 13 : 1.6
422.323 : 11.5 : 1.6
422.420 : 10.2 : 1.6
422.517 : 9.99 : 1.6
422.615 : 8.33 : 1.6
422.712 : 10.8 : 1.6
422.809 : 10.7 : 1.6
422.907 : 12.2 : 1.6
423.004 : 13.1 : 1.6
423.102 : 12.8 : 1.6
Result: 1.3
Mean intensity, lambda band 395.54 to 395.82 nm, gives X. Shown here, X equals 11.1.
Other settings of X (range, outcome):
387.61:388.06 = 10.9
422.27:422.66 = 10.1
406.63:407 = 14.4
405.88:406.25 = 12.5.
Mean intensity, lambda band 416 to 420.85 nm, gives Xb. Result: 13.1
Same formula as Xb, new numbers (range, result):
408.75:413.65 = 11.9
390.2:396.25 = 10.7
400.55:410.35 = 12.8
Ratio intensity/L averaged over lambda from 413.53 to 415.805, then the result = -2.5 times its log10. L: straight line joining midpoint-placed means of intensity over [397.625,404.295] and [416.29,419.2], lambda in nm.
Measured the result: 0.15 mag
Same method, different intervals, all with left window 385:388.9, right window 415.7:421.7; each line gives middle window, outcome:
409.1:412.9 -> 0.05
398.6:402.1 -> 0.00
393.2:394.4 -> 0.31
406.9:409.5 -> -0.01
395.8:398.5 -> 0.25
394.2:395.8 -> 0.10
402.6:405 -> -0.04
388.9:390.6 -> 0.11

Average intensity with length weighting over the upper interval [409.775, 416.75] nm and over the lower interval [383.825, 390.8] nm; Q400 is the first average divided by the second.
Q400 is 1.07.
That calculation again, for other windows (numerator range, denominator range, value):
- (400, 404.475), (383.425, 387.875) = 1.19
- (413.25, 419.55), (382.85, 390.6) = 1.16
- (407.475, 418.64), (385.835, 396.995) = 1.14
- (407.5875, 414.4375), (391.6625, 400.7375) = 1.14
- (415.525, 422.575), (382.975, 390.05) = 1.22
